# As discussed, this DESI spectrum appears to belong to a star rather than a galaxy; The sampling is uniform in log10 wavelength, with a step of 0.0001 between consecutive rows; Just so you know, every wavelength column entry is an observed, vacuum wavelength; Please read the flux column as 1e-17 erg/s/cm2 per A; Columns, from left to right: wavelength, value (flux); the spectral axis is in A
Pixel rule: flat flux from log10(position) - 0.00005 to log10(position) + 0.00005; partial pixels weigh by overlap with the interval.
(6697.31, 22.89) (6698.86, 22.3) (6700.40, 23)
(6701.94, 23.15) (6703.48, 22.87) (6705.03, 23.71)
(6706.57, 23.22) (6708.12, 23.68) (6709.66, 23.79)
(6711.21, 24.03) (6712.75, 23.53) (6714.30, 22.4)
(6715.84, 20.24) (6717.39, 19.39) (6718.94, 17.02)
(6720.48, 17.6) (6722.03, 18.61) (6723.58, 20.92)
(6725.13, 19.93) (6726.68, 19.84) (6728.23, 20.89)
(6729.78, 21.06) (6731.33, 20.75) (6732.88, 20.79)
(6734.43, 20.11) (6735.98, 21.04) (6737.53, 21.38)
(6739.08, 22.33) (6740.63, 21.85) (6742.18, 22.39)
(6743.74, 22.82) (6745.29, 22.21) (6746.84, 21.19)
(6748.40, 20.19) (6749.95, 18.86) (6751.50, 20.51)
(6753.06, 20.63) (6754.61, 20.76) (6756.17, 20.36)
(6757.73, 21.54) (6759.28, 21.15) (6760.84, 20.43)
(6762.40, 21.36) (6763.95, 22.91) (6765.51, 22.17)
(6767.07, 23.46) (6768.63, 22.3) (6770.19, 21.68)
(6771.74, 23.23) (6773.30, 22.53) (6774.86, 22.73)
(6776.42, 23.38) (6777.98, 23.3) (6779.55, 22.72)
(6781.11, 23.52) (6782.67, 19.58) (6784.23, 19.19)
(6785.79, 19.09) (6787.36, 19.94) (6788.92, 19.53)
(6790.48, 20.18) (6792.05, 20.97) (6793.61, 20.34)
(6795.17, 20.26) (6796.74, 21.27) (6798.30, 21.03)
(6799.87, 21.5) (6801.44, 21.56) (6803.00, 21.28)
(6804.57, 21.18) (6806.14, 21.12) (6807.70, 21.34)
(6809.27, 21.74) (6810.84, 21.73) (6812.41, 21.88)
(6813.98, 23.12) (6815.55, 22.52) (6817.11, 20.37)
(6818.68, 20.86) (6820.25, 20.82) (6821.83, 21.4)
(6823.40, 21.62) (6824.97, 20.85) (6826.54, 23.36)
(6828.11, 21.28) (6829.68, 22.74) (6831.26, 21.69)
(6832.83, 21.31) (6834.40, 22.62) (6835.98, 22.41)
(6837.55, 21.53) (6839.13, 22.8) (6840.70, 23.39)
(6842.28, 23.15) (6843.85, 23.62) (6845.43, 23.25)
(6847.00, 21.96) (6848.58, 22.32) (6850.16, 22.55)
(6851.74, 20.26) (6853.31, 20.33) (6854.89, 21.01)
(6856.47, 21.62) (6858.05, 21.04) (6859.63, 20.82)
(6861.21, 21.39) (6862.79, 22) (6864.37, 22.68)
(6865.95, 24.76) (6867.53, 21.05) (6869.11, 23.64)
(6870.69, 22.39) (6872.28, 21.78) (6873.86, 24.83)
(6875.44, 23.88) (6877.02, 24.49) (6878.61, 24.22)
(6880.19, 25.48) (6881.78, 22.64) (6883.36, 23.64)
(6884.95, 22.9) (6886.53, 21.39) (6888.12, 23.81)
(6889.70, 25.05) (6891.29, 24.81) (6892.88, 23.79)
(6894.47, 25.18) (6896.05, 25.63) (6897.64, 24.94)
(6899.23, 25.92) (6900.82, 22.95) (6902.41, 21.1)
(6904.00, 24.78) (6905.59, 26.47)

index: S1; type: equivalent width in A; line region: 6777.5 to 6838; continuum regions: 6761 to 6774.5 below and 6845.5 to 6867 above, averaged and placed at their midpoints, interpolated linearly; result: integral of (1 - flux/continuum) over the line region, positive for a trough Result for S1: 2.1 A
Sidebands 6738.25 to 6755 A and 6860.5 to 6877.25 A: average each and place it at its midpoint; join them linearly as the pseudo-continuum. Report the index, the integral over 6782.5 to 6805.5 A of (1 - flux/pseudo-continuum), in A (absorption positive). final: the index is 1.51 A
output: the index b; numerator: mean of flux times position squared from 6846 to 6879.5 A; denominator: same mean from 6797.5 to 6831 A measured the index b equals 1.05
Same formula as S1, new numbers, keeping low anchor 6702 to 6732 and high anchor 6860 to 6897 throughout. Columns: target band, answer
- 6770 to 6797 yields 1.1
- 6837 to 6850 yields 0.2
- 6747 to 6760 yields 0.7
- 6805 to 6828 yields 1.1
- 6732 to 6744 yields 0.0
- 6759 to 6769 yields 0.0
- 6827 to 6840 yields 0.5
